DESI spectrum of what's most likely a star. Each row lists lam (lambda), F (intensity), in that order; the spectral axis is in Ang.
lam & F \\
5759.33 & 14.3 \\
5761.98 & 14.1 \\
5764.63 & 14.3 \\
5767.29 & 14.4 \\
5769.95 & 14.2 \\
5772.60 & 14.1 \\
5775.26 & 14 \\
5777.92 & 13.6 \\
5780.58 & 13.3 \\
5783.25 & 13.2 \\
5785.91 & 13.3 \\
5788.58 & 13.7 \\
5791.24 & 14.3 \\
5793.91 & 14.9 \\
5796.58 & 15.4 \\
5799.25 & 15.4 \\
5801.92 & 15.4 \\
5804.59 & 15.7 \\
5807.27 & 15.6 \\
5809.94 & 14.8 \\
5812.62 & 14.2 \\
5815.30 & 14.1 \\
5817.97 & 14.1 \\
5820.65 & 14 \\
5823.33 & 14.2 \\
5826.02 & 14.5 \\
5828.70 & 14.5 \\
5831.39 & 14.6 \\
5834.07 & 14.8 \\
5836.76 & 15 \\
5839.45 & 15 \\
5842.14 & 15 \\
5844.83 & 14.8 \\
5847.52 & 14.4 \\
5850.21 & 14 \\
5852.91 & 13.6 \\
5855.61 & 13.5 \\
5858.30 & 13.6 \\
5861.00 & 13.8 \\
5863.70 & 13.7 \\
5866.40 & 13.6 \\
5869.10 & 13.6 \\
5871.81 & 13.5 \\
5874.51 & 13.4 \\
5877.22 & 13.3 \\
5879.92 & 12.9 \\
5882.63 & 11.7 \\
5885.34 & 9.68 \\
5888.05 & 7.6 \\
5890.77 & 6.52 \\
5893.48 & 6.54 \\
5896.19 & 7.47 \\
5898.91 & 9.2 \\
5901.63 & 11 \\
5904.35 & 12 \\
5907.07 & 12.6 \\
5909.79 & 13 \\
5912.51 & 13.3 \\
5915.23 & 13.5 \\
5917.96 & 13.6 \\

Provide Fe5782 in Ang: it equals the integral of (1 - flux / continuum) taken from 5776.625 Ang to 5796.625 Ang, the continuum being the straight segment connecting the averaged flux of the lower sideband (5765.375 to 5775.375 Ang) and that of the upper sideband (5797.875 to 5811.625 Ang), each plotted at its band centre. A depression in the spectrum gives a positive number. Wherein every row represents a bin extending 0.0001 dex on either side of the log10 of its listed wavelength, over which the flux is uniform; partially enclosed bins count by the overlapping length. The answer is 1.2 Ang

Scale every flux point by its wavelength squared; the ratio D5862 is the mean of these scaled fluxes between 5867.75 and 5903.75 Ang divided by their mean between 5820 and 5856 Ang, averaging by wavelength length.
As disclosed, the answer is 0.7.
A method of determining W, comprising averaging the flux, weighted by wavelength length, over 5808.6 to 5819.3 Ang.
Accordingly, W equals 14.3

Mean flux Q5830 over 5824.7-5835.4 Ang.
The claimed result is 14.6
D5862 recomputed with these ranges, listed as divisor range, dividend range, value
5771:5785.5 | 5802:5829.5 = 1.09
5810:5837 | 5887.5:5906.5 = 0.63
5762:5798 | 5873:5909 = 0.77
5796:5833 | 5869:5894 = 0.75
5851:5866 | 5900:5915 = 0.92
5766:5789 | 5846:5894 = 0.92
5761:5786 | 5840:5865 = 1.04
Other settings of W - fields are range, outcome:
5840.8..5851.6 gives 14.5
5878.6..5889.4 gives 10.5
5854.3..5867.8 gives 13.6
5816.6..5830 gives 14.3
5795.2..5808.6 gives 15.5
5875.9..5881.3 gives 13.1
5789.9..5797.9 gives 14.9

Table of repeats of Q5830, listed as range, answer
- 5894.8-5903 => 9.21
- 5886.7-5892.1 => 7.05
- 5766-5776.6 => 14.2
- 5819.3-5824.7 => 14.1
